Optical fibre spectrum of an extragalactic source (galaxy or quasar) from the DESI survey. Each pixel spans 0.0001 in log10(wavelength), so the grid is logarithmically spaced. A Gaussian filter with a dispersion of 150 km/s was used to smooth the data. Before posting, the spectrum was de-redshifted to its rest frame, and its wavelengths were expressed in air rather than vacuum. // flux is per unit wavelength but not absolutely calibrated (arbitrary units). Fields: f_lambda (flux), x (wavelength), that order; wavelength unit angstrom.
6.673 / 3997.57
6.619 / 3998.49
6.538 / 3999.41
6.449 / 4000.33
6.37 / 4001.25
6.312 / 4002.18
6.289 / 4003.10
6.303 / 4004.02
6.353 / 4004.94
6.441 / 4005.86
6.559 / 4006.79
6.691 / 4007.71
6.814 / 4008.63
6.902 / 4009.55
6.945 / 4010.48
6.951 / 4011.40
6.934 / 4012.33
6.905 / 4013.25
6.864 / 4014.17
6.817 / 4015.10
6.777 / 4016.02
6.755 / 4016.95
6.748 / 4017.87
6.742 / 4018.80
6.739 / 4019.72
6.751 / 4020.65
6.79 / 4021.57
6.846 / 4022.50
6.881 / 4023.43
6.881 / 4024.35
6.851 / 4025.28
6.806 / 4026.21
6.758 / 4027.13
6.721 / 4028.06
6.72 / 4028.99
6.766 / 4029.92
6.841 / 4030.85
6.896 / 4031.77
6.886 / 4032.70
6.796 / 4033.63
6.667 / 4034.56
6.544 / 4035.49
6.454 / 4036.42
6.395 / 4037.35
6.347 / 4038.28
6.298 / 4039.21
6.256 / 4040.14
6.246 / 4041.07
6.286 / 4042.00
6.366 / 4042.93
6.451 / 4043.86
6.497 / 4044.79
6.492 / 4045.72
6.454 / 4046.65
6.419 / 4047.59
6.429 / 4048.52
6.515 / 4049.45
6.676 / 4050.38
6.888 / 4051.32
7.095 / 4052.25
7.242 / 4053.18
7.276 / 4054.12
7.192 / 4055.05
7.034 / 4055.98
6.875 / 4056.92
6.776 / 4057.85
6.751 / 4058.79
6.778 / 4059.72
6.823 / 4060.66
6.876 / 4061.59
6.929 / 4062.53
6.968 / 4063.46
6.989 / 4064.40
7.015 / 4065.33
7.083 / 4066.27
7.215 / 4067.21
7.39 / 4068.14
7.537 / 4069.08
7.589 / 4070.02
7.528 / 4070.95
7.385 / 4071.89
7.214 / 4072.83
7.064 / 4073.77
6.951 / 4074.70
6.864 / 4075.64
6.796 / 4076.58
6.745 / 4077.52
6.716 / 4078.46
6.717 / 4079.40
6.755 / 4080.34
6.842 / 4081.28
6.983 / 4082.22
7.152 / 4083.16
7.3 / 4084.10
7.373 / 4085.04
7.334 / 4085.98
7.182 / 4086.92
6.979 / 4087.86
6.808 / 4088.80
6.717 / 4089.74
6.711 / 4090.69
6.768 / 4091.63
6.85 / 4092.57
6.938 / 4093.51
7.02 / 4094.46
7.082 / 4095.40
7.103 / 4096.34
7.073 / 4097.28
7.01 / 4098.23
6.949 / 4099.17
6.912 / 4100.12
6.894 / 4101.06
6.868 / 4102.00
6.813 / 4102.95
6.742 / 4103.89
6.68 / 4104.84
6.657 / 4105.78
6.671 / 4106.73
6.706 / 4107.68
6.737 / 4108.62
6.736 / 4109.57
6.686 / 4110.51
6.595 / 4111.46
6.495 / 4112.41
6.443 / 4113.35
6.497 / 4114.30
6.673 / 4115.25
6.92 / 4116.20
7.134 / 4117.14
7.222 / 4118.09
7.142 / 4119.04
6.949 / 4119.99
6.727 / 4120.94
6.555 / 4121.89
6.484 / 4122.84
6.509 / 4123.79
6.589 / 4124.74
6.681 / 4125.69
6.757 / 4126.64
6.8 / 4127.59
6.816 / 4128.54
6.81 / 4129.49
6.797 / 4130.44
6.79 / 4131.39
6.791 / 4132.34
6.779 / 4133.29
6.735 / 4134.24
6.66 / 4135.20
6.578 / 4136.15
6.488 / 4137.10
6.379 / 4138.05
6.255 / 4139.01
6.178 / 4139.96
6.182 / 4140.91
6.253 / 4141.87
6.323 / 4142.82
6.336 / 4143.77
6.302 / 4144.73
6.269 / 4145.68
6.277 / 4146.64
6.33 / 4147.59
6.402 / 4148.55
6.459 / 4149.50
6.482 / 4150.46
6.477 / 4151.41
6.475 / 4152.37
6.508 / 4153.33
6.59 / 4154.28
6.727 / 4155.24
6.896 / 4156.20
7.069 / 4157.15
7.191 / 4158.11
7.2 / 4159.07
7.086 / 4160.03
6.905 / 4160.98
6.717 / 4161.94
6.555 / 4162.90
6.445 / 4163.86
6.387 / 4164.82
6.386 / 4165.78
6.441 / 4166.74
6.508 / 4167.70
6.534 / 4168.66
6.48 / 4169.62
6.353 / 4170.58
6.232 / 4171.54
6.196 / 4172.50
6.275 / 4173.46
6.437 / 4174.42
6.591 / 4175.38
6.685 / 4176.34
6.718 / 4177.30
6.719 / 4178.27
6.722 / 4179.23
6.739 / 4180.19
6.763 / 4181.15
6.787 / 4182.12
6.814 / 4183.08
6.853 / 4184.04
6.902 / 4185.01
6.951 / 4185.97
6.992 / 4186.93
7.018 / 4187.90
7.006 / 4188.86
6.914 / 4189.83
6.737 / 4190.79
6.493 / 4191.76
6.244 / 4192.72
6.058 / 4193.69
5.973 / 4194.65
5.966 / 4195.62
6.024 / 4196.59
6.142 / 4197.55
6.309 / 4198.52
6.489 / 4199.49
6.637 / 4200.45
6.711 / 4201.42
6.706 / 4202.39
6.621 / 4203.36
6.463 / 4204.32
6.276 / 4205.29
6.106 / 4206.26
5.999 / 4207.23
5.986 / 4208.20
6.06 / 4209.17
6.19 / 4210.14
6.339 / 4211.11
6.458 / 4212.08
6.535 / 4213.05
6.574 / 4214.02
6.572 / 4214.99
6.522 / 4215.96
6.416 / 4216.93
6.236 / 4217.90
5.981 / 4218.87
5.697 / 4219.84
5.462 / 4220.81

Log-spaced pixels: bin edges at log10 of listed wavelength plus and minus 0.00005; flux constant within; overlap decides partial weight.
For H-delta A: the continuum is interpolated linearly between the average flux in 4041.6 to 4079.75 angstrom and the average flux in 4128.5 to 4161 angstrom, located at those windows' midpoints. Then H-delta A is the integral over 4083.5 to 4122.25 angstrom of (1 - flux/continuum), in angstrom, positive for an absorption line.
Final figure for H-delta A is -0.7 angstrom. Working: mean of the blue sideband 6.9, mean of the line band 6.87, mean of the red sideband 6.59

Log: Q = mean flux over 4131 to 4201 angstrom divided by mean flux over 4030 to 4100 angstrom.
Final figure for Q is 0.95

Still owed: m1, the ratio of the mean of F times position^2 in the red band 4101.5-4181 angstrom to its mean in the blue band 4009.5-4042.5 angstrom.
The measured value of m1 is 1.0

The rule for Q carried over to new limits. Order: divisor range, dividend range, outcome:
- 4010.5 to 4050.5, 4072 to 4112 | 1.04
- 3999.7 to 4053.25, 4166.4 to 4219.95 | 0.97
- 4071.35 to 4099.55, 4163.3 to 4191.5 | 0.95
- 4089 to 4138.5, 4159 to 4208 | 0.97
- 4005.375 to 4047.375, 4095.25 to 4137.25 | 1.01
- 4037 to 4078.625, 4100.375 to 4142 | 0.98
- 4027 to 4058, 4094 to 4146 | 1.01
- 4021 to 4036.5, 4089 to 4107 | 1.01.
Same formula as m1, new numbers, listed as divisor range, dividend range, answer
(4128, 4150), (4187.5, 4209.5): 1.01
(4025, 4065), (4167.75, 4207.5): 1.04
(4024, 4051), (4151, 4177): 1.07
